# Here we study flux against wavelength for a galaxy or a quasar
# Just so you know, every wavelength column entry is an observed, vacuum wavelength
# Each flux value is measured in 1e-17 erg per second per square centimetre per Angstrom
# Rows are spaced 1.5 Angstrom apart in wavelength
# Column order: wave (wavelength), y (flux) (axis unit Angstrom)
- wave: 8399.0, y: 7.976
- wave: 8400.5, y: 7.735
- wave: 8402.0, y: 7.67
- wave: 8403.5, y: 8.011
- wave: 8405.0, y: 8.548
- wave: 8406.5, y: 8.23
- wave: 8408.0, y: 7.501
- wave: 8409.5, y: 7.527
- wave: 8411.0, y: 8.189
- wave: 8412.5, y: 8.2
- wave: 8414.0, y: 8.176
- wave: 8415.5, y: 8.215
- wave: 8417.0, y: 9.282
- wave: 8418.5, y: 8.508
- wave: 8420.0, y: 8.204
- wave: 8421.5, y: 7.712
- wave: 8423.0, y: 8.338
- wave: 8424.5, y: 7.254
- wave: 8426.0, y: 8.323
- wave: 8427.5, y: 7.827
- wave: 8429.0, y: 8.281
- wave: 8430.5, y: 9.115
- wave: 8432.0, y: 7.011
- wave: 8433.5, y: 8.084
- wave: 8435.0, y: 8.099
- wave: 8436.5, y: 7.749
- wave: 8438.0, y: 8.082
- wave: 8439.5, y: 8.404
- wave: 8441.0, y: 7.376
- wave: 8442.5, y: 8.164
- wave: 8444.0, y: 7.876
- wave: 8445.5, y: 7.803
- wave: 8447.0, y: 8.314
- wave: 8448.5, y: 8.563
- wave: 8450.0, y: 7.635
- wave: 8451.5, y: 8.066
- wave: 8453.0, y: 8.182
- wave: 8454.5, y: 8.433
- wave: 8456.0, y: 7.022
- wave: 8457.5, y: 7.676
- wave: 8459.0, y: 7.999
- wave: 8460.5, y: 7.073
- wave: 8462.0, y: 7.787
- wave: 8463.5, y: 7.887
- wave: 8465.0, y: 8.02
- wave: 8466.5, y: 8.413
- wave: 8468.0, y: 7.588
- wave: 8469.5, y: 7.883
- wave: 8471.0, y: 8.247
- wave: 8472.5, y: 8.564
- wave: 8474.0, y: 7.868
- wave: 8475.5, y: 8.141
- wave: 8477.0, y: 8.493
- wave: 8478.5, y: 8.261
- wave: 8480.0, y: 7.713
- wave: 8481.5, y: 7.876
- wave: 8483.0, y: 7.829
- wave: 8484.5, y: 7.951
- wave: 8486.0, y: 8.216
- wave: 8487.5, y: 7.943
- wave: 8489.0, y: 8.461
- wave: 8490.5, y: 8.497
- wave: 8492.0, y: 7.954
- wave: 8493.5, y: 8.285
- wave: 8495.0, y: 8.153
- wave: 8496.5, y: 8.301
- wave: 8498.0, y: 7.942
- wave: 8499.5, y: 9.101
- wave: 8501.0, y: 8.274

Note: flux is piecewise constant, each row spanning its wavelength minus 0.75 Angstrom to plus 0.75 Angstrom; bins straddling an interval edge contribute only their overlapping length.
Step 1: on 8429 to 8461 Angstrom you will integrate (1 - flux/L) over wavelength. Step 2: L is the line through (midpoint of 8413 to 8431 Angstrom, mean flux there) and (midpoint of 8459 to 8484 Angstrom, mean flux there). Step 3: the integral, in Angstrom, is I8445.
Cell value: 0.7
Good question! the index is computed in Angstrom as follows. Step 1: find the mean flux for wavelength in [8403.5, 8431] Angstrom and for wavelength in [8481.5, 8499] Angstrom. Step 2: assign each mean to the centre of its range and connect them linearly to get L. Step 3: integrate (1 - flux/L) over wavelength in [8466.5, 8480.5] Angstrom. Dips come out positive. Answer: 0.1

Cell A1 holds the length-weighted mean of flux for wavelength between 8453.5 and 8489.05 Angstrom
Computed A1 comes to 7.96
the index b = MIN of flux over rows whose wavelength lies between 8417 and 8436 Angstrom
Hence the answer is 7.011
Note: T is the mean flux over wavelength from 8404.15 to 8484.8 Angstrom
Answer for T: 8.03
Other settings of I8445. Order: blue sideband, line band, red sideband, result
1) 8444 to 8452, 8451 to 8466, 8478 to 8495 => 0.5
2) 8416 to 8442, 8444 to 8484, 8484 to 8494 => 0.9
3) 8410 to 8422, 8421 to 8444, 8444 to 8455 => 0.6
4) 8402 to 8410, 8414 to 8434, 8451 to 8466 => -0.7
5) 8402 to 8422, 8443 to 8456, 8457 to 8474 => -0.1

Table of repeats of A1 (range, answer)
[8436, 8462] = 7.9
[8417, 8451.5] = 8.06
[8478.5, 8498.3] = 8.1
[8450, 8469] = 7.84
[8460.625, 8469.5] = 7.87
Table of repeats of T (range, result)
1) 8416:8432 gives 8.22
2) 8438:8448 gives 8.01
